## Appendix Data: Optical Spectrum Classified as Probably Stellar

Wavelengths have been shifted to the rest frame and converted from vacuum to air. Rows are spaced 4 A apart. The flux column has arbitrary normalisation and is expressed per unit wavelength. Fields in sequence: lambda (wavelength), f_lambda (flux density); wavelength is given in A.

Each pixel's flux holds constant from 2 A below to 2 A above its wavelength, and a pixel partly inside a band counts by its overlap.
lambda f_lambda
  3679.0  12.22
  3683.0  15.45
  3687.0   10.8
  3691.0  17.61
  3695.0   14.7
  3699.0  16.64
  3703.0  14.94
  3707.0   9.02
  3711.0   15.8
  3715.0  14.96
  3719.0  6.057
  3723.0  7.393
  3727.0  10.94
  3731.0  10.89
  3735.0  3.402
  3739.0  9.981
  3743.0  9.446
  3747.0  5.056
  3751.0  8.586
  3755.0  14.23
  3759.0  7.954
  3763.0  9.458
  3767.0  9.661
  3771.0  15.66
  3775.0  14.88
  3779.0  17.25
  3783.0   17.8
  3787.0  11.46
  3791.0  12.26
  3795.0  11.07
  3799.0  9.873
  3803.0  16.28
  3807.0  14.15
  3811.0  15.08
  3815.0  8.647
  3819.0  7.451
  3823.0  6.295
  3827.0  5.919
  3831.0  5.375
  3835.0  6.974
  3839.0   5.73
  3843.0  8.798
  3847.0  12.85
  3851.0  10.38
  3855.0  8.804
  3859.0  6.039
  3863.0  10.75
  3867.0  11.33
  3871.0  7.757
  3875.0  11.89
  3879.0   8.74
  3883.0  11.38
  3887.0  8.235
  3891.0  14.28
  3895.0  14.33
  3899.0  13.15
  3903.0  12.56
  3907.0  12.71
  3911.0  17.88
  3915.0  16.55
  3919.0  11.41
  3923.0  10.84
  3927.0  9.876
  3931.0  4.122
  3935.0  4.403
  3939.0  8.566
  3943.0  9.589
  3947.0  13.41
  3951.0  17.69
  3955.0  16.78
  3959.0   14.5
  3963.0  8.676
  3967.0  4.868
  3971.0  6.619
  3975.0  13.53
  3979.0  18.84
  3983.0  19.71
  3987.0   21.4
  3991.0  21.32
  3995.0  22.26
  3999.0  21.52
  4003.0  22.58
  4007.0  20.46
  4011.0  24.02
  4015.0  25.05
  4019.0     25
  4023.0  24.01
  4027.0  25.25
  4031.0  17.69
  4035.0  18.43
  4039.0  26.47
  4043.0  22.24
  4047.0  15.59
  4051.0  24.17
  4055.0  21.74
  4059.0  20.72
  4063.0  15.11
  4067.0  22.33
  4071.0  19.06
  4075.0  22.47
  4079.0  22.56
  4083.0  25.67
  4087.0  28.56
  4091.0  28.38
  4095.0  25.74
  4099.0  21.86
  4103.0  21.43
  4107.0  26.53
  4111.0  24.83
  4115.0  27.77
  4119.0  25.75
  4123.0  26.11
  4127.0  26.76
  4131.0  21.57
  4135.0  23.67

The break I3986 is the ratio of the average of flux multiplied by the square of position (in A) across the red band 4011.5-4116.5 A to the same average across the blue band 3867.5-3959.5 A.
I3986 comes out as 2.12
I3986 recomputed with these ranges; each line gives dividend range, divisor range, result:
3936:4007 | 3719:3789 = 1.61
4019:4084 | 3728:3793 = 2.24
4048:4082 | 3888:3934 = 1.85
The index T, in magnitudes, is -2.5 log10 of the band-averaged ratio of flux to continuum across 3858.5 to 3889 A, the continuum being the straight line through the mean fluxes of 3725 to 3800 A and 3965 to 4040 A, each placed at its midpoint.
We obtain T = 0.48 mag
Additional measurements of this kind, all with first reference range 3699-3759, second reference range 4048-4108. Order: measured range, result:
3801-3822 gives 0.095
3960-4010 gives 0.164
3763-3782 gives -0.186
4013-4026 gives -0.189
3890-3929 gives 0.246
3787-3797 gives 0.077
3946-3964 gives 0.254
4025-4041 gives -0.035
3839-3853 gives 0.405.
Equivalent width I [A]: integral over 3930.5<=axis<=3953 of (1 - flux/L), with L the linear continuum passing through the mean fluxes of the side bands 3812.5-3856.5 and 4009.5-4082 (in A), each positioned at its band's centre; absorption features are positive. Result 7.70 A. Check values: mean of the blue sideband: 8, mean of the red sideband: 21.8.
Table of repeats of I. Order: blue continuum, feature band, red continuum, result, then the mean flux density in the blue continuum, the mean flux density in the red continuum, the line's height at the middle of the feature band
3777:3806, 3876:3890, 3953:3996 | 4.3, 13.7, 15.2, 14.4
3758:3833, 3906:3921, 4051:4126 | 1.5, 11.4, 23.8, 16.4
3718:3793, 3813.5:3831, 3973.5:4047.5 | 8.6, 10.7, 21.5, 13.5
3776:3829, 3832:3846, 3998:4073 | 6.2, 11.9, 21.7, 13.4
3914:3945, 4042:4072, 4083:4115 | 1.9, 9.19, 25.5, 21.5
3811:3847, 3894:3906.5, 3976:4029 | 0.4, 7.68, 22.2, 13.7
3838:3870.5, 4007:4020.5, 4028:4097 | -3.4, 9.37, 22.2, 19.2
